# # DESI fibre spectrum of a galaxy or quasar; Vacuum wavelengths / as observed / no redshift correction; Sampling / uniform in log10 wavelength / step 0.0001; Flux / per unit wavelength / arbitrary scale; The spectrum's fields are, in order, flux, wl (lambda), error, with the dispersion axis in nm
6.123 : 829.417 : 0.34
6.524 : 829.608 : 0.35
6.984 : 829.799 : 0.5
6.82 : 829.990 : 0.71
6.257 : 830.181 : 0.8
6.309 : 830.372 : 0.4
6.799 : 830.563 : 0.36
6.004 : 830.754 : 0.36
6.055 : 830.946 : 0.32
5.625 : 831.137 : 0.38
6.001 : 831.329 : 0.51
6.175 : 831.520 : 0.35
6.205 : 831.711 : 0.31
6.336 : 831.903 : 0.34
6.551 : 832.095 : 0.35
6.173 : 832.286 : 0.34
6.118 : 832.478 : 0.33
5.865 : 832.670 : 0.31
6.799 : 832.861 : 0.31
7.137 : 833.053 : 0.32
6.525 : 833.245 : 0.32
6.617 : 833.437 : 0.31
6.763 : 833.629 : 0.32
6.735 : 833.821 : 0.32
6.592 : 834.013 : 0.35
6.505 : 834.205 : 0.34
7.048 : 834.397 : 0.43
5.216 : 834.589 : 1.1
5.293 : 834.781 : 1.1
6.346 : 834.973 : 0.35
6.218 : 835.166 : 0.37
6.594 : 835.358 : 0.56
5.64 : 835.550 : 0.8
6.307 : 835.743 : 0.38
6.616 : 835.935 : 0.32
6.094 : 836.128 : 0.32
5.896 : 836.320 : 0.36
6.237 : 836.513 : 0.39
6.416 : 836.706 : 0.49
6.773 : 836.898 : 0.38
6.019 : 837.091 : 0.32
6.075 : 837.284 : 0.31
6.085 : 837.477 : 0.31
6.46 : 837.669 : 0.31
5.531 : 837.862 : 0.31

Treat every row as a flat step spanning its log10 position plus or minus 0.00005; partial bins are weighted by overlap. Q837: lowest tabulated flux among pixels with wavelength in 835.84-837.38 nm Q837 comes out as 5.896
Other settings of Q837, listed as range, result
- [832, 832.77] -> 5.865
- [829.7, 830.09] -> 6.82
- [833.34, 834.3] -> 6.505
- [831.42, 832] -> 6.175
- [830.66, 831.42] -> 5.625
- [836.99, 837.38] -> 6.019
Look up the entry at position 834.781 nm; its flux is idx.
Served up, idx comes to 5.293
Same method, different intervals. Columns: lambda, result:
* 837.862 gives 5.531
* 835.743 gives 6.307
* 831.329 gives 6.001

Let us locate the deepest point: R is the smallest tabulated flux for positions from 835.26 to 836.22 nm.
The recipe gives 5.64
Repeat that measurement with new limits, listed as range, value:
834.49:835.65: 5.216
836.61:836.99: 6.416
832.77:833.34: 6.525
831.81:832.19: 6.336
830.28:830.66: 6.309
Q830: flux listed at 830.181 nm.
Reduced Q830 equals 6.257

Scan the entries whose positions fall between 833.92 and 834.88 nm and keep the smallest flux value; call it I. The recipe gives 5.216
